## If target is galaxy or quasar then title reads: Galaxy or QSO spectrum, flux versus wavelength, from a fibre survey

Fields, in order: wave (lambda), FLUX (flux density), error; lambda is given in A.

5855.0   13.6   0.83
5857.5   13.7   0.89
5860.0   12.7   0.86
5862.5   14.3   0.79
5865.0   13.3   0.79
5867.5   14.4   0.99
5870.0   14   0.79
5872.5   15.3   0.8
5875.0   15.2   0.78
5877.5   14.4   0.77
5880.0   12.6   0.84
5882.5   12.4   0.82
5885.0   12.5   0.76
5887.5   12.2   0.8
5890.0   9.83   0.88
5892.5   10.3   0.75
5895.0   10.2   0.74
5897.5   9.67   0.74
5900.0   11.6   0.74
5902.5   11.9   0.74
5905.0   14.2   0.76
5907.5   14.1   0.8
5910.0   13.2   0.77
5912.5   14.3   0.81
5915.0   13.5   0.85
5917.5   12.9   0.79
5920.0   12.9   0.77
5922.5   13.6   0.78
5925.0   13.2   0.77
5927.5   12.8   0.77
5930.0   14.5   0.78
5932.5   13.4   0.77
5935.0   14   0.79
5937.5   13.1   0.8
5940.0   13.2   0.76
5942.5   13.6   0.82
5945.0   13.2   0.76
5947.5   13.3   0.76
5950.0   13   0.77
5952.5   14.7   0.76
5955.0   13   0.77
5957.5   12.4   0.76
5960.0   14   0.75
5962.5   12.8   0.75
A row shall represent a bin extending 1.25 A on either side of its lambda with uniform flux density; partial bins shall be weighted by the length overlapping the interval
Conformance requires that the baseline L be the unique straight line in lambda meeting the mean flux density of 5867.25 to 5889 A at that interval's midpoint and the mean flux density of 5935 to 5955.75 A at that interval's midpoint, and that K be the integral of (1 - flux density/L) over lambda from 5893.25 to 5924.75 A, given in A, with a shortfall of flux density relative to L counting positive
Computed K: 2.0 A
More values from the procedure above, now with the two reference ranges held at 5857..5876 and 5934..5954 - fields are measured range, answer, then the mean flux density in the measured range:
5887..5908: 3.67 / 11.4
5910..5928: 0.49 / 13.3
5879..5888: 0.99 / 12.4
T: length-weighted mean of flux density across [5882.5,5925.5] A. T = 12.3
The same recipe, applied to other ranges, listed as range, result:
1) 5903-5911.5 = 13.7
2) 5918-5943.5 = 13.4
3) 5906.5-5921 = 13.5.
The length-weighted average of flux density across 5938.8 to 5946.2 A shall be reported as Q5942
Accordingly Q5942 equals 13.3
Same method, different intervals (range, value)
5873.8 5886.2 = 13.4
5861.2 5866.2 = 13.8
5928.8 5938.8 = 13.7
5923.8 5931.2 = 13.5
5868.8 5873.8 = 14.7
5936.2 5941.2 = 13.2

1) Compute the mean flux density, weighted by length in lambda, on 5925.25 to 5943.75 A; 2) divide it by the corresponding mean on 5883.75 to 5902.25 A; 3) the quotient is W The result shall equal 1.23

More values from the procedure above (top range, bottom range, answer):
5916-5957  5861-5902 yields 1.06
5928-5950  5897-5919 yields 1.04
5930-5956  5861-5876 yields 0.94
